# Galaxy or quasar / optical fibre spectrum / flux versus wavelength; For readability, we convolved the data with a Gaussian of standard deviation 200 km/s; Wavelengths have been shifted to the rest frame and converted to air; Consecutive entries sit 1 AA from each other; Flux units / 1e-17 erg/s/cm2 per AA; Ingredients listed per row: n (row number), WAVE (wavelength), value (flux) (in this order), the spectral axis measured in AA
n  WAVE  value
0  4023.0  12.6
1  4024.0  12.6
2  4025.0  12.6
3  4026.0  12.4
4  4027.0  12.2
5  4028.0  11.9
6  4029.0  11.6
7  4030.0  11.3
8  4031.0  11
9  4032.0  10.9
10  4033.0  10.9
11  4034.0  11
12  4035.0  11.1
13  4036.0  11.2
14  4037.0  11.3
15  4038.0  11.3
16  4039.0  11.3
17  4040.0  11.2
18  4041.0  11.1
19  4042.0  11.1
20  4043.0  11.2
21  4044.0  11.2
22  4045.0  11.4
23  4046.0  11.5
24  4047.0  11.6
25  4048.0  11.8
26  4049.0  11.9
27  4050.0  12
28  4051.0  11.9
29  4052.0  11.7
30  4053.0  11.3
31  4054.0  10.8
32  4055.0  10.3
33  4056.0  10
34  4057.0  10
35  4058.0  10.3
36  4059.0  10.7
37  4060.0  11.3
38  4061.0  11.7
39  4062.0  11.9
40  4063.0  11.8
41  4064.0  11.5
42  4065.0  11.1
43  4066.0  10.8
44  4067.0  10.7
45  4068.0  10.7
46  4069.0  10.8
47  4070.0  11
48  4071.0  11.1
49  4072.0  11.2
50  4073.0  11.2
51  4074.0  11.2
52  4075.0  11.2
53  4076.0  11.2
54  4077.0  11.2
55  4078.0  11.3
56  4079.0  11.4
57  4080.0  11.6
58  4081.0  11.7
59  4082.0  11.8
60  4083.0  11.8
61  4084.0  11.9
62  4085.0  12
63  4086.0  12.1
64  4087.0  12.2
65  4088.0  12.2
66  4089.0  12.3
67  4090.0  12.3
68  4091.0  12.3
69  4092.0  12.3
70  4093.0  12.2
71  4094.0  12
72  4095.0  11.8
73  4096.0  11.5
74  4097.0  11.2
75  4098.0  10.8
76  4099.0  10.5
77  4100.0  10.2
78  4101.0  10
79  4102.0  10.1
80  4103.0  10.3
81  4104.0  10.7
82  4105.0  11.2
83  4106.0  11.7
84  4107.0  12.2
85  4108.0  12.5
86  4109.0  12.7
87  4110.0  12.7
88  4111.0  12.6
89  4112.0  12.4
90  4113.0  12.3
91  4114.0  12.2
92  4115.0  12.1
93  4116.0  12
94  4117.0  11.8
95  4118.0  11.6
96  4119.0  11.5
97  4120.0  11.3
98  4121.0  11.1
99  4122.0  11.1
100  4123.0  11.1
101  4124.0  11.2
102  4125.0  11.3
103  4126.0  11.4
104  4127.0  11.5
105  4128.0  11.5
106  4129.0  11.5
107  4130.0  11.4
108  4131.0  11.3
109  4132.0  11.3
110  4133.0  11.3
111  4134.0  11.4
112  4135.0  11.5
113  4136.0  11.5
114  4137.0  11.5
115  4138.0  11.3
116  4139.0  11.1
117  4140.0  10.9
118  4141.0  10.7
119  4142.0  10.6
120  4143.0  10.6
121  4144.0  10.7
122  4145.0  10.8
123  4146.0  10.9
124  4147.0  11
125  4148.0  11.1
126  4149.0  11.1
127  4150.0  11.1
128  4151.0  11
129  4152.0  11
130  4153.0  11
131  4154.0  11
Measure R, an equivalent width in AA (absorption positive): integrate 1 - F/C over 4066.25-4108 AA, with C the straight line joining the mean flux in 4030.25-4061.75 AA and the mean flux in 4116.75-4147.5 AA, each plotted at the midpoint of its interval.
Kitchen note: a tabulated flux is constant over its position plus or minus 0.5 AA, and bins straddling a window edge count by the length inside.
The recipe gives -0.8 AA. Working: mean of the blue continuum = 11.2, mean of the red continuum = 11.2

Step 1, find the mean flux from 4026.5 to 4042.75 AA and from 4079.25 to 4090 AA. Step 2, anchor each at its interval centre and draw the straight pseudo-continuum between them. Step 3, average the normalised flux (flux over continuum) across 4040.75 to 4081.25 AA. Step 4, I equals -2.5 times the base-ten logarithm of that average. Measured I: 0.041 mag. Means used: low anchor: 11.3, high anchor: 12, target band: 11.2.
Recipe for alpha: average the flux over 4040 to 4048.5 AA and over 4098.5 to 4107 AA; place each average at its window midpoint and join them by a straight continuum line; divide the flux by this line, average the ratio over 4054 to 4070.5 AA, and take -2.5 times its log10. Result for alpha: 0.023 mag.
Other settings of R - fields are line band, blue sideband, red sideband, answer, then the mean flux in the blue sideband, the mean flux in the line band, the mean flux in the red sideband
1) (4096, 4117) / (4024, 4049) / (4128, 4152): -0.6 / 11.5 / 11.5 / 11.1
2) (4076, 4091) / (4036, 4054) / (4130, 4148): -0.7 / 11.4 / 11.8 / 11.1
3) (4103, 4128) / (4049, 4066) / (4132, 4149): -1.4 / 11.2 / 11.7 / 11.1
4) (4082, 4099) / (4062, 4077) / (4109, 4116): -0.2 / 11.1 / 11.9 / 12.4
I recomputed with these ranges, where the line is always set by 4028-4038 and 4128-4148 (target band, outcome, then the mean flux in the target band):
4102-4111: -0.05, 11.7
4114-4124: -0.04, 11.5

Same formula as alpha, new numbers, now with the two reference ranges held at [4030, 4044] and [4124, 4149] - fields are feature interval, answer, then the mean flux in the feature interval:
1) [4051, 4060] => 0.04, 10.7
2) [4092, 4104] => 0.01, 11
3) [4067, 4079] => 0.00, 11.1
